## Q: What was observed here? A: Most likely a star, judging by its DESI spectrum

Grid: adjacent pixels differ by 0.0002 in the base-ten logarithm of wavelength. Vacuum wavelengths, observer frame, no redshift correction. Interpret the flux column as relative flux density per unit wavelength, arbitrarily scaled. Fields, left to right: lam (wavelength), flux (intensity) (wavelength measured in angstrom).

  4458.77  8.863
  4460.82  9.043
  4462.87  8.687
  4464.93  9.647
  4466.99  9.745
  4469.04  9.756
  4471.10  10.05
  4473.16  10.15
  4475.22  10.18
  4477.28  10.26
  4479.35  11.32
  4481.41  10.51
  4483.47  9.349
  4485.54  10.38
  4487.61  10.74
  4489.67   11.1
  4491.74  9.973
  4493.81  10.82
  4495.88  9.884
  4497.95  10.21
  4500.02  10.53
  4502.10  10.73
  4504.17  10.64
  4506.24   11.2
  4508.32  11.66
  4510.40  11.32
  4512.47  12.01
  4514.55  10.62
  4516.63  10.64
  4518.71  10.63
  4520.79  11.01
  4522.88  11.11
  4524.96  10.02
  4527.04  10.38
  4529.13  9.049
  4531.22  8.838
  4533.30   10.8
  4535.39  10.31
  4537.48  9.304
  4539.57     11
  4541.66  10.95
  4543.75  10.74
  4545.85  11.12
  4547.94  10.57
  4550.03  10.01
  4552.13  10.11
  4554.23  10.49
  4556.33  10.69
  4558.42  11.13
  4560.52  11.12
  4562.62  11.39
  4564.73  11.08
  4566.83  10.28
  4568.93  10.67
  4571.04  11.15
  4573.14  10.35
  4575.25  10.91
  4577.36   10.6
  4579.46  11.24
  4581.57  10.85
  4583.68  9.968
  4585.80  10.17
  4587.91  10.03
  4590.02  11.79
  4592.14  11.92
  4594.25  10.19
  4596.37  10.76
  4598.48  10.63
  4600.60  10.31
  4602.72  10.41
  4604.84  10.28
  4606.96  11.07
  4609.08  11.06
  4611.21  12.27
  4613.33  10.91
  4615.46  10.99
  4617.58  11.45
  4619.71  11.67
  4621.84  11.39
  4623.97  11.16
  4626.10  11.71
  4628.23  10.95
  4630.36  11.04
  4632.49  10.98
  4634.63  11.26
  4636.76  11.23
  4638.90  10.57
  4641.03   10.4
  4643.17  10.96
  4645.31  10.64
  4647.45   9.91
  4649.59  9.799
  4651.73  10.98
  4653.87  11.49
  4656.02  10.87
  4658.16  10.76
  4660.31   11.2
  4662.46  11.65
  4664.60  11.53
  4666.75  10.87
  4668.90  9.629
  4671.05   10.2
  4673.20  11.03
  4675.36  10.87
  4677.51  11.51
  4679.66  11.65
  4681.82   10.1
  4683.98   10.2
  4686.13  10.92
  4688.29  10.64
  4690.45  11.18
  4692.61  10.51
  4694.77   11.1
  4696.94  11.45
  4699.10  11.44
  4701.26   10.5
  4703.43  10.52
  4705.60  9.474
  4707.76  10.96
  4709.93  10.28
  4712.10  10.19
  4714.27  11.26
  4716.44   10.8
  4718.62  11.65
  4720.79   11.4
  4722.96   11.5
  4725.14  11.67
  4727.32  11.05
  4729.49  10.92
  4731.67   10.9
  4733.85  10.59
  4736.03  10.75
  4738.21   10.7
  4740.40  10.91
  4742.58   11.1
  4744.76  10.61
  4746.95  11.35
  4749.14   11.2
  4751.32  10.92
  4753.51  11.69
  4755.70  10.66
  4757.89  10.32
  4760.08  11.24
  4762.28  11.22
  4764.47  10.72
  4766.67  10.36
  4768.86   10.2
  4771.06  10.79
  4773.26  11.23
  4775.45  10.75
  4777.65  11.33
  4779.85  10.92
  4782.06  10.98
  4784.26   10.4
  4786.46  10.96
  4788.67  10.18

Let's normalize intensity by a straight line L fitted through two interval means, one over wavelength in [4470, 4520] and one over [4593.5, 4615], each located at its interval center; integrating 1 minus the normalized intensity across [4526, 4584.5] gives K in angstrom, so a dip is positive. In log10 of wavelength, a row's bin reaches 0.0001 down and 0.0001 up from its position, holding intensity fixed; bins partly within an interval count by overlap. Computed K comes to 1.0 angstrom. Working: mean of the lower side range 10.6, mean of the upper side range 10.8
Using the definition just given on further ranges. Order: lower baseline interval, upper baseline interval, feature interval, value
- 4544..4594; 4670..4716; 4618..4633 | -0.74 angstrom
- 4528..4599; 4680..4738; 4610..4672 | -1.45 angstrom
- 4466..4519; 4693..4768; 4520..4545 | 0.76 angstrom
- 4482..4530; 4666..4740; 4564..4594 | -0.20 angstrom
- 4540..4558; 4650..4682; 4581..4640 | -0.92 angstrom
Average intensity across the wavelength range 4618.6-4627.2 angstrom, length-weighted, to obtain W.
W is 11.5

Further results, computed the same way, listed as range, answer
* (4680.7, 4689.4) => 10.5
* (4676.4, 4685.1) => 10.9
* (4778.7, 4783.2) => 10.9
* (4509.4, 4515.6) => 11.3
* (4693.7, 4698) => 11.3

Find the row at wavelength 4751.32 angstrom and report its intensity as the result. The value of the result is 10.92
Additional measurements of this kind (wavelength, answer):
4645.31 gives 10.64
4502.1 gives 10.73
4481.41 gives 10.51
